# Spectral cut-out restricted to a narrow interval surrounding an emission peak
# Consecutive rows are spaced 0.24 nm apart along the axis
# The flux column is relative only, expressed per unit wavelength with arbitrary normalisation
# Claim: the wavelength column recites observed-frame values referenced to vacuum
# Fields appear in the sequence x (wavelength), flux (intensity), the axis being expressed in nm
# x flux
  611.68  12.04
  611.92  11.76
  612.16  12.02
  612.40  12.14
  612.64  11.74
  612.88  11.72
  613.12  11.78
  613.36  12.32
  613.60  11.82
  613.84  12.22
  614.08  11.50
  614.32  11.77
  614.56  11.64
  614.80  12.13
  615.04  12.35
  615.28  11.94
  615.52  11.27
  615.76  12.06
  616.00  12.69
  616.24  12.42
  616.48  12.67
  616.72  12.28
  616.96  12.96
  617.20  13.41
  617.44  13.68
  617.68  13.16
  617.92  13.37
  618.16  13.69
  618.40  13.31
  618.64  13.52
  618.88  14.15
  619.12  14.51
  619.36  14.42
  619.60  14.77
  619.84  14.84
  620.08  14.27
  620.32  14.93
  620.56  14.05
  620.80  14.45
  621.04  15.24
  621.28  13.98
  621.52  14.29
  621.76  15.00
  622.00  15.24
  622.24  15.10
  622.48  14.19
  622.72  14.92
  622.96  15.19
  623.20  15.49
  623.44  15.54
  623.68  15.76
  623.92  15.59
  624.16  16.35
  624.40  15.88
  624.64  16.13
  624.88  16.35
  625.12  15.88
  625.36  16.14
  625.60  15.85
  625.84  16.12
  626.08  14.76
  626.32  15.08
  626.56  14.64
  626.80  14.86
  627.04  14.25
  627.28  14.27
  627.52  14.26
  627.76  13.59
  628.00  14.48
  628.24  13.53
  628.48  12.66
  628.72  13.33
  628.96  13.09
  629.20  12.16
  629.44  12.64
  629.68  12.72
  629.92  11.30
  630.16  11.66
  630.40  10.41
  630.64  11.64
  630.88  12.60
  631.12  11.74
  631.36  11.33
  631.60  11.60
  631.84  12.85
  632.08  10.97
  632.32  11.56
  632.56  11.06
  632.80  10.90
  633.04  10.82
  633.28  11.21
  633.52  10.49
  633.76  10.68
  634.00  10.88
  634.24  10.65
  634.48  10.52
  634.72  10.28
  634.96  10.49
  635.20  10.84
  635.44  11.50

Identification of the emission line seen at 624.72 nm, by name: C III]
